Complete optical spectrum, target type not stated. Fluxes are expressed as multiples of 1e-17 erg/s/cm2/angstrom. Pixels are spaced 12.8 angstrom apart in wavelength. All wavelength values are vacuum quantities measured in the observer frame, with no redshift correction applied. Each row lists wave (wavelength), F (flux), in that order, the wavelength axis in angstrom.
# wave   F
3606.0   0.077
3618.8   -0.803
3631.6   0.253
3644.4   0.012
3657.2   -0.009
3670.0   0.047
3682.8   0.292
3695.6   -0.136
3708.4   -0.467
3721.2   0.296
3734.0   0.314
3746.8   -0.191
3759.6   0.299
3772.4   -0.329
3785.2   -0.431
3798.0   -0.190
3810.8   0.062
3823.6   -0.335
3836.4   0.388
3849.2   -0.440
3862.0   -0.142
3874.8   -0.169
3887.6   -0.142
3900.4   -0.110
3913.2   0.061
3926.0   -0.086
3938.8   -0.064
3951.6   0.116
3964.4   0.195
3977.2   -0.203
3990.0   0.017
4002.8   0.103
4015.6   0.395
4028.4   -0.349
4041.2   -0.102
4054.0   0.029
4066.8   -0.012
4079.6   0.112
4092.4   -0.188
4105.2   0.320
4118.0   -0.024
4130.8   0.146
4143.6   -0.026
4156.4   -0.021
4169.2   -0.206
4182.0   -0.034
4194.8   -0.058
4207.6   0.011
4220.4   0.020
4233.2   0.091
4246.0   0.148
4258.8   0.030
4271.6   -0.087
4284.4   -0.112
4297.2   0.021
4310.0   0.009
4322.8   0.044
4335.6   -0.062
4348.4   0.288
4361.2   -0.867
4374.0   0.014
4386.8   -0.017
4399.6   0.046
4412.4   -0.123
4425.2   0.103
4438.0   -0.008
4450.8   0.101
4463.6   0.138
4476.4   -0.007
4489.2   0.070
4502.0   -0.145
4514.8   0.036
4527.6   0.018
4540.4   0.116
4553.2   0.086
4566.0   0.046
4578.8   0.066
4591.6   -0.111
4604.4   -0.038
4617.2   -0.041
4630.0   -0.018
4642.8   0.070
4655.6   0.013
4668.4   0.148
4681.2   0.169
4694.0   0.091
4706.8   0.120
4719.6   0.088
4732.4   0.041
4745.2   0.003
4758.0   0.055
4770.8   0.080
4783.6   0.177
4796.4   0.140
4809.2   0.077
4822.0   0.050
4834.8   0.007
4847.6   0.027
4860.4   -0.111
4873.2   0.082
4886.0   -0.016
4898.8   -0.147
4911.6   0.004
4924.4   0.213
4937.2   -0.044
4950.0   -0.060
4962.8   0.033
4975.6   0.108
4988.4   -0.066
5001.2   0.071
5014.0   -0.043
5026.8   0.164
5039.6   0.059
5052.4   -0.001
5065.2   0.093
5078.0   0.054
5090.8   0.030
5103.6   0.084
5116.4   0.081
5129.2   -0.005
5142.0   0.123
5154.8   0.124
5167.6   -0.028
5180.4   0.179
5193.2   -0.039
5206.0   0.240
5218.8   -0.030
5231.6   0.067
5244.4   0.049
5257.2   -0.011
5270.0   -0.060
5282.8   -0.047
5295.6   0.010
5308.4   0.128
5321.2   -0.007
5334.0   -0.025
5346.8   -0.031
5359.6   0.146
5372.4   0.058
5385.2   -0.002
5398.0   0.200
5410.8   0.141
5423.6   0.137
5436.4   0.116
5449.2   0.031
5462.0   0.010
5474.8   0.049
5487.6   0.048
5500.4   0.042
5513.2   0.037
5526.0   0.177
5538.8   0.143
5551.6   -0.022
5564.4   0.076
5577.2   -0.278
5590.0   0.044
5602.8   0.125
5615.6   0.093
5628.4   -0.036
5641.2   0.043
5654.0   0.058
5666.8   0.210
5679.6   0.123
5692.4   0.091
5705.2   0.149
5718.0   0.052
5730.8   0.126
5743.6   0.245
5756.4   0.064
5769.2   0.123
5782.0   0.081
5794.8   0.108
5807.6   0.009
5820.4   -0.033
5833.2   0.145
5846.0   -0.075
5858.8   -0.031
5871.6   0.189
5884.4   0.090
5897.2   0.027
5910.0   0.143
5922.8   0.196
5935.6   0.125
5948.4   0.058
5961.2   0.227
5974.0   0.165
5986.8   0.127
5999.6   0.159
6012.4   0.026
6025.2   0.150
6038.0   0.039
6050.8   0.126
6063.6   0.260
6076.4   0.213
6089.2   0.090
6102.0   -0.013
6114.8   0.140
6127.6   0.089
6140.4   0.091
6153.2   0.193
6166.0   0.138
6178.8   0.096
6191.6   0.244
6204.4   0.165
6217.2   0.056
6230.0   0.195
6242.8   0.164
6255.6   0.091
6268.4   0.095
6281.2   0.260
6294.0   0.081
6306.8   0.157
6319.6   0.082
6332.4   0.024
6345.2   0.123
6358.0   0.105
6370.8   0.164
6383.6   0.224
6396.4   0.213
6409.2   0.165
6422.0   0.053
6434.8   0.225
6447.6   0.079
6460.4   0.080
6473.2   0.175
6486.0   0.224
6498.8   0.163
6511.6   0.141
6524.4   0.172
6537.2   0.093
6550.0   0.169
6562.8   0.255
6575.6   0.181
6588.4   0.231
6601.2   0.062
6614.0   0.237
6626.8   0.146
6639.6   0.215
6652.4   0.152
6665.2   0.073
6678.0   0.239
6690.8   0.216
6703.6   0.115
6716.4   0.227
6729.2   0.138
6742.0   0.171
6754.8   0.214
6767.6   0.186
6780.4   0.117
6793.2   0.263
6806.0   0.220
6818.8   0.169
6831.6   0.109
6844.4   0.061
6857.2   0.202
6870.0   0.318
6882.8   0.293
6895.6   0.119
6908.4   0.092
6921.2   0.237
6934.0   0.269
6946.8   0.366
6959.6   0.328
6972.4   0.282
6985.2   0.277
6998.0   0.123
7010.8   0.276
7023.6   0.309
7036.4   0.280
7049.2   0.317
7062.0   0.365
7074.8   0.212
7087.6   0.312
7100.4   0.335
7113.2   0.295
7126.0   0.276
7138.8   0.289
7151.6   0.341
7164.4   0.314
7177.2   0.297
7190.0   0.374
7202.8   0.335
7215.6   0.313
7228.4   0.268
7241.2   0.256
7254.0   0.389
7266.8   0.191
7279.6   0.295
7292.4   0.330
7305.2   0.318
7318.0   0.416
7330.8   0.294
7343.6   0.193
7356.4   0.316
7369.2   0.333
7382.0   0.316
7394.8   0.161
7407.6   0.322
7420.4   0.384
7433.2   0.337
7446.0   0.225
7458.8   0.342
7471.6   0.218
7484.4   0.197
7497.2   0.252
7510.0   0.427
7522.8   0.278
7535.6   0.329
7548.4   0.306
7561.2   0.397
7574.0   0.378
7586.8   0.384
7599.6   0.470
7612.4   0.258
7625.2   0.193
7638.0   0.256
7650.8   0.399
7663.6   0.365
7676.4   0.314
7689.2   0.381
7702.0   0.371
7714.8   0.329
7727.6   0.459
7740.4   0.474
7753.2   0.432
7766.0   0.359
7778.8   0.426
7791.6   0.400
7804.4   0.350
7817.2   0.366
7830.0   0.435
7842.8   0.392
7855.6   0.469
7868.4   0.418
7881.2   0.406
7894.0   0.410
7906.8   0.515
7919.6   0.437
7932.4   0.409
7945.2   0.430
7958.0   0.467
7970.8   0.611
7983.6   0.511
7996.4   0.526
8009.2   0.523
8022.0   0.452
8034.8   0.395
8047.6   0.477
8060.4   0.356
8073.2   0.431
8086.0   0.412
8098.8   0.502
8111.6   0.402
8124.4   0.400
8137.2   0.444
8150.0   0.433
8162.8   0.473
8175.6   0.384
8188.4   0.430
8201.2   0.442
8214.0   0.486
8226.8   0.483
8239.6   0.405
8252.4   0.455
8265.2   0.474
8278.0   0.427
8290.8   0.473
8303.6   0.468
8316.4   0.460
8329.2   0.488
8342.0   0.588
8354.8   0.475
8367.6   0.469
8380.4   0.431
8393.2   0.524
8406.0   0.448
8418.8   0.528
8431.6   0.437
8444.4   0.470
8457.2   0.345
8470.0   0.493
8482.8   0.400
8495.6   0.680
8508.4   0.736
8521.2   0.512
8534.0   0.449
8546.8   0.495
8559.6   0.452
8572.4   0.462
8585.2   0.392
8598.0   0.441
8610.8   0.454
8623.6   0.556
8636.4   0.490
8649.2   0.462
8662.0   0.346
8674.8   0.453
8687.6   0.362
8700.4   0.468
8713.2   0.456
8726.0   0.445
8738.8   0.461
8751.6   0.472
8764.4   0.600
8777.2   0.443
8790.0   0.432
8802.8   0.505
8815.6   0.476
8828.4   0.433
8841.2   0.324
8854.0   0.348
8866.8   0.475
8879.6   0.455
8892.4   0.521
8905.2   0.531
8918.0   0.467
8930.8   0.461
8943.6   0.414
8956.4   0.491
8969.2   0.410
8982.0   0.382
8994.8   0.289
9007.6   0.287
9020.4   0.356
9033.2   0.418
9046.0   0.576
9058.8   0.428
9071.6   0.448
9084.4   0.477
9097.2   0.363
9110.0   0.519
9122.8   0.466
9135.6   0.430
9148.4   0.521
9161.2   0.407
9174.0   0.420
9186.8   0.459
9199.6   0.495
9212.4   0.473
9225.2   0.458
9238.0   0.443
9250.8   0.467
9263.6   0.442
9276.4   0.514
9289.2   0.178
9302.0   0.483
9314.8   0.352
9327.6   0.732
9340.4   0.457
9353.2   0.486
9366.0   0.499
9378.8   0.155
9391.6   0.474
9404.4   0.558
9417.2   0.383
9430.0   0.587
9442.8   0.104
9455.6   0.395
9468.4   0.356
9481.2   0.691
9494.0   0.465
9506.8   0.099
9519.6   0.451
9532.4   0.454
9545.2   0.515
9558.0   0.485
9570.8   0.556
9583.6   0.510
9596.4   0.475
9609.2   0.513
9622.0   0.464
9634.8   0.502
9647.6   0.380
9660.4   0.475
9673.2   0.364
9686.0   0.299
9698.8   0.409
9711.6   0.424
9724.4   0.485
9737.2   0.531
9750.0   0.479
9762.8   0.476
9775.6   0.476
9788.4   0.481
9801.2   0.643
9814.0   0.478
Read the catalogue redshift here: 0.739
